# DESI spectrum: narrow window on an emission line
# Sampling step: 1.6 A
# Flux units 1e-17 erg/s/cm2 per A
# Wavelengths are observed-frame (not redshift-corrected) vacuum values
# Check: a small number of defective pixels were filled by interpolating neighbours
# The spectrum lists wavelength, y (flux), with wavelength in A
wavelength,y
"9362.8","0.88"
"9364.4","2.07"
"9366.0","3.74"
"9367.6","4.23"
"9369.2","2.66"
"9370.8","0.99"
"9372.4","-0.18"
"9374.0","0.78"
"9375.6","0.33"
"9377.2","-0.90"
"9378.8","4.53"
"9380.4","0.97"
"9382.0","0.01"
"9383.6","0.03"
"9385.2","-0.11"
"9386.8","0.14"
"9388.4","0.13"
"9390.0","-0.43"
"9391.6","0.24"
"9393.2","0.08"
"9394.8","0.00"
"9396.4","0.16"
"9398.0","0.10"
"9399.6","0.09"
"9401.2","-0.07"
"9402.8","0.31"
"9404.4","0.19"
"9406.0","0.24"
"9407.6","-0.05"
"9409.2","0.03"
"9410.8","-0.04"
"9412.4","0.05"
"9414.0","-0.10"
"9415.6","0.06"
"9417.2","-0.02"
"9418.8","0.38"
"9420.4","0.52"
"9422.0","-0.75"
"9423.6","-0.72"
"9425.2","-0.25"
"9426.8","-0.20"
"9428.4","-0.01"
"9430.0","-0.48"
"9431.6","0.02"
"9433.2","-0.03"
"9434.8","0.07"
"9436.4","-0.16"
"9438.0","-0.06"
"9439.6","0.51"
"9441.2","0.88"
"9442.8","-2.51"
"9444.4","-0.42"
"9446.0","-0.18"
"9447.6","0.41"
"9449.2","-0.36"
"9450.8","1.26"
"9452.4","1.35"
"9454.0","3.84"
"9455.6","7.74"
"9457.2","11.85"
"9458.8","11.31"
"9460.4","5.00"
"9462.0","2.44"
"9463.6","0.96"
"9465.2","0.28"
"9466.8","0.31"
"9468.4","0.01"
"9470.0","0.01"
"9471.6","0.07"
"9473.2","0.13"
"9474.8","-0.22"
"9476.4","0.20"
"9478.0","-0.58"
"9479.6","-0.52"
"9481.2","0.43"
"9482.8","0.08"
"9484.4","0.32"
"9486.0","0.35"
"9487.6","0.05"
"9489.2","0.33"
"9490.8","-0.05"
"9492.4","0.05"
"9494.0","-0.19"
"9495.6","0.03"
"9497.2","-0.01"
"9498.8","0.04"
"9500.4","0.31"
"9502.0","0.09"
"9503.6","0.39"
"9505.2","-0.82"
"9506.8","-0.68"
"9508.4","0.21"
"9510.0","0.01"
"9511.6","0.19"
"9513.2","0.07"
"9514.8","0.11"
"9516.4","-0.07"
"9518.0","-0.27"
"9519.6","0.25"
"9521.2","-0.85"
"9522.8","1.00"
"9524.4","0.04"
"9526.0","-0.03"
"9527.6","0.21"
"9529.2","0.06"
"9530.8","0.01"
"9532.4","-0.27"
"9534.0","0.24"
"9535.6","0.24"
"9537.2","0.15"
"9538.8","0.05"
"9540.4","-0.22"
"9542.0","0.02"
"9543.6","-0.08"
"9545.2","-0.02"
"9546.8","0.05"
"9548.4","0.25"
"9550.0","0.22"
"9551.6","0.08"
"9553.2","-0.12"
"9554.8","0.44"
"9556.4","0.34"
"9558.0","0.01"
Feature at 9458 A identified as [O III]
